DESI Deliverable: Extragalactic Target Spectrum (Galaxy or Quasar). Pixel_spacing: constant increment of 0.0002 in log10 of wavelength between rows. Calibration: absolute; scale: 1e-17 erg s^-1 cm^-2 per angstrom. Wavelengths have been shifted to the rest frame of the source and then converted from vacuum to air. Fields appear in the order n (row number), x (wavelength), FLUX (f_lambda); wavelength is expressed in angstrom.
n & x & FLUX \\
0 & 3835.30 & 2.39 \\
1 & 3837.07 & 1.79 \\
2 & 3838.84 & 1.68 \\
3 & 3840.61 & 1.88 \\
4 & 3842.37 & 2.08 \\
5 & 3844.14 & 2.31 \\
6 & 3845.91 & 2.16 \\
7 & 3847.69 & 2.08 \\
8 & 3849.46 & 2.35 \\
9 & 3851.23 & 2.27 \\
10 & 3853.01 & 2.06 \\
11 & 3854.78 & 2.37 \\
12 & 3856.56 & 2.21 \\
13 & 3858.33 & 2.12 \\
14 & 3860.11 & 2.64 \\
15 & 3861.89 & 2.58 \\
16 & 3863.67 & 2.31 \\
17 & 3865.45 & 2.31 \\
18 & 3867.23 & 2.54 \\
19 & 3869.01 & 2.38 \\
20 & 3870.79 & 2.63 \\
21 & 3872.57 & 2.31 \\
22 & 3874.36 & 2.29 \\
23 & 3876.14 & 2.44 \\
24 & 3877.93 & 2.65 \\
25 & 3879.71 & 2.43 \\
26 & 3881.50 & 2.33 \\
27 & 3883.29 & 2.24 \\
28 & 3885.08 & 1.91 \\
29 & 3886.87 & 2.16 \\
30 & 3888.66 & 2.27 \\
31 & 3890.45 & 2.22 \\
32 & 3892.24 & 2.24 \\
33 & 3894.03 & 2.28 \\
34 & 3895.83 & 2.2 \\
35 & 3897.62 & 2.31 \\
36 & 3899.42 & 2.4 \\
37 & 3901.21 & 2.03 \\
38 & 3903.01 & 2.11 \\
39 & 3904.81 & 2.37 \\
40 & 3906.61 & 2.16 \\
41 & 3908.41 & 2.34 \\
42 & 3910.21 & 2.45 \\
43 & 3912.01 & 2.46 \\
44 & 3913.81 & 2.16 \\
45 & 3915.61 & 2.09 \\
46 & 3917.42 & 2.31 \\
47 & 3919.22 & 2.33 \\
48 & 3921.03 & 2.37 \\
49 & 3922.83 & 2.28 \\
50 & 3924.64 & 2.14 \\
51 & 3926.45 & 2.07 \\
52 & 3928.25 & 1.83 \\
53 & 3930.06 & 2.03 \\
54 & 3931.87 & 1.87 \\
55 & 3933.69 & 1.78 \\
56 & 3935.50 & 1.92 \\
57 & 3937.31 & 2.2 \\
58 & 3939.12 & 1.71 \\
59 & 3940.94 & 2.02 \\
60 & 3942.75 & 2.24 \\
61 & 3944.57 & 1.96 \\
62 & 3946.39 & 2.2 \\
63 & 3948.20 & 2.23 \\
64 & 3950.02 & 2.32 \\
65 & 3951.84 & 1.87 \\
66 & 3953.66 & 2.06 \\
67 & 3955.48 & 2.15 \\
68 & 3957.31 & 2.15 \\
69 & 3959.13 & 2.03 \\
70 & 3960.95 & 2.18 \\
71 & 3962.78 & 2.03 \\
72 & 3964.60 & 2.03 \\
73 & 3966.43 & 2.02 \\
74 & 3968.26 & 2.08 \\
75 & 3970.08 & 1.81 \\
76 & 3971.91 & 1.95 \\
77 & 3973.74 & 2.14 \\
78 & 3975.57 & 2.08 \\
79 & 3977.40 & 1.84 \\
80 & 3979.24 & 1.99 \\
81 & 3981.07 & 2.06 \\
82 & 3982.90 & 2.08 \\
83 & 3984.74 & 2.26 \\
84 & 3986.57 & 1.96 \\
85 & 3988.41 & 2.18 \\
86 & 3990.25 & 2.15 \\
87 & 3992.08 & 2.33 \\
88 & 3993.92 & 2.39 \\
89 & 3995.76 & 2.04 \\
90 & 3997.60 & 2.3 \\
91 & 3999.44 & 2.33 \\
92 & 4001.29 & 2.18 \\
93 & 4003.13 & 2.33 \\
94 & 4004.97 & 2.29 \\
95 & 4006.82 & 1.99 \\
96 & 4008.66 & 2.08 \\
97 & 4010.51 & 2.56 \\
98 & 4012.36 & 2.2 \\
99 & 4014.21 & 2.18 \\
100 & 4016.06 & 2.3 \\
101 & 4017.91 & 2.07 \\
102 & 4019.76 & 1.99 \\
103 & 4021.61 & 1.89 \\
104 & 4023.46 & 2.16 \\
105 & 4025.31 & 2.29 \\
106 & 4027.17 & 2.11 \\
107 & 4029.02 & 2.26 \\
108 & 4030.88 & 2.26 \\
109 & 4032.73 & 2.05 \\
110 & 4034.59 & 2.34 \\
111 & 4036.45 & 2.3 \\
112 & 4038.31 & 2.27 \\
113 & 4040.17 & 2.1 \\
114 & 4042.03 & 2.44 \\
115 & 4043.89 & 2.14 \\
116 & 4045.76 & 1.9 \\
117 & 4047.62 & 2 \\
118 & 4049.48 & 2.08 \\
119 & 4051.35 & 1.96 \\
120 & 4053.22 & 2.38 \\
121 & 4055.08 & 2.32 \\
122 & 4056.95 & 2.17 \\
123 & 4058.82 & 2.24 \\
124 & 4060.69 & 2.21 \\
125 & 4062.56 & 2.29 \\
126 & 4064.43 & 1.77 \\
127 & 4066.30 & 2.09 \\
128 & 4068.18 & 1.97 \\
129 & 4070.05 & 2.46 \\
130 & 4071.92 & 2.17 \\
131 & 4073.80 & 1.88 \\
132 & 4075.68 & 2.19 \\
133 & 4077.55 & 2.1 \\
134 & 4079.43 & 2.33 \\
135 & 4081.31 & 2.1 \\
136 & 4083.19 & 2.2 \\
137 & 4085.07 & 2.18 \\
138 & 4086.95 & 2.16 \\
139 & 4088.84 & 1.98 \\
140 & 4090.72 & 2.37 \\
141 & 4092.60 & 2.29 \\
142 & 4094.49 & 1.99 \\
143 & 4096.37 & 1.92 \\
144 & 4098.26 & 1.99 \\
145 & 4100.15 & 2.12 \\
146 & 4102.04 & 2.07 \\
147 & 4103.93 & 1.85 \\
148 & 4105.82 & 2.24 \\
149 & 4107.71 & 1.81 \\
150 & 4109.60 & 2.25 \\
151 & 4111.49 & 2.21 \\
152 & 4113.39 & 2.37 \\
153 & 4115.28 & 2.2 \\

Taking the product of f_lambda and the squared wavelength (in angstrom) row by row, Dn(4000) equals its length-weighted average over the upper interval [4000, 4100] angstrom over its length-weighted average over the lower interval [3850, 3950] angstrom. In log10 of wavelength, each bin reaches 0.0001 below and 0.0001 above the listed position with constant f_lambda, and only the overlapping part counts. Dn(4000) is 1.04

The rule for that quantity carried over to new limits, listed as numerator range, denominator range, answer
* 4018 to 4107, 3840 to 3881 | 1.02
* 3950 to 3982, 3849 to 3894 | 0.92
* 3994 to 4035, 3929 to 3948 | 1.14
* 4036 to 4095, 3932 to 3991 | 1.11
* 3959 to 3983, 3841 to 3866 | 0.95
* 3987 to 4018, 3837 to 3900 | 1.05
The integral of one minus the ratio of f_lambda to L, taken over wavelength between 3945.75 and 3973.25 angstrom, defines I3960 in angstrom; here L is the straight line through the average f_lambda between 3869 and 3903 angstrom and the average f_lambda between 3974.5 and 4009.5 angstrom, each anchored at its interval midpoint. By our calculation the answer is 1.5 angstrom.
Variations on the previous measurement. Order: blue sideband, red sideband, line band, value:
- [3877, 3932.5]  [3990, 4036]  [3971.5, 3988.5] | 1.24 angstrom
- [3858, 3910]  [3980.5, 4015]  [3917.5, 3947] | 2.69 angstrom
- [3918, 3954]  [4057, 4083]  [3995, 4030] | -1.24 angstrom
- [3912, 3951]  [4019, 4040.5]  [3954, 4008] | 0.63 angstrom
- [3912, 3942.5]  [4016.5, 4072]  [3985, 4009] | -0.82 angstrom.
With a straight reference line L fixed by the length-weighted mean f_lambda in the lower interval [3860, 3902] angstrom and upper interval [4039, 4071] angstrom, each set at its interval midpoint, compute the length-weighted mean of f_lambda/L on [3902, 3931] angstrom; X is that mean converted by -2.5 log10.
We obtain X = 0.04 mag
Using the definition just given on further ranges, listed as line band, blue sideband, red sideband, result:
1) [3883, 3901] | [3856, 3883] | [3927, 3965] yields 0.041 mag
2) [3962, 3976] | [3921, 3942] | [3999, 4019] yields 0.050 mag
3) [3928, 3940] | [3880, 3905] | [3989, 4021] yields 0.162 mag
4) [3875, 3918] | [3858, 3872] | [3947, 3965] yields 0.027 mag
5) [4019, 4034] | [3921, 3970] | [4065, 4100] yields -0.018 mag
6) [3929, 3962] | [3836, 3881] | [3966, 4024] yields 0.069 mag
